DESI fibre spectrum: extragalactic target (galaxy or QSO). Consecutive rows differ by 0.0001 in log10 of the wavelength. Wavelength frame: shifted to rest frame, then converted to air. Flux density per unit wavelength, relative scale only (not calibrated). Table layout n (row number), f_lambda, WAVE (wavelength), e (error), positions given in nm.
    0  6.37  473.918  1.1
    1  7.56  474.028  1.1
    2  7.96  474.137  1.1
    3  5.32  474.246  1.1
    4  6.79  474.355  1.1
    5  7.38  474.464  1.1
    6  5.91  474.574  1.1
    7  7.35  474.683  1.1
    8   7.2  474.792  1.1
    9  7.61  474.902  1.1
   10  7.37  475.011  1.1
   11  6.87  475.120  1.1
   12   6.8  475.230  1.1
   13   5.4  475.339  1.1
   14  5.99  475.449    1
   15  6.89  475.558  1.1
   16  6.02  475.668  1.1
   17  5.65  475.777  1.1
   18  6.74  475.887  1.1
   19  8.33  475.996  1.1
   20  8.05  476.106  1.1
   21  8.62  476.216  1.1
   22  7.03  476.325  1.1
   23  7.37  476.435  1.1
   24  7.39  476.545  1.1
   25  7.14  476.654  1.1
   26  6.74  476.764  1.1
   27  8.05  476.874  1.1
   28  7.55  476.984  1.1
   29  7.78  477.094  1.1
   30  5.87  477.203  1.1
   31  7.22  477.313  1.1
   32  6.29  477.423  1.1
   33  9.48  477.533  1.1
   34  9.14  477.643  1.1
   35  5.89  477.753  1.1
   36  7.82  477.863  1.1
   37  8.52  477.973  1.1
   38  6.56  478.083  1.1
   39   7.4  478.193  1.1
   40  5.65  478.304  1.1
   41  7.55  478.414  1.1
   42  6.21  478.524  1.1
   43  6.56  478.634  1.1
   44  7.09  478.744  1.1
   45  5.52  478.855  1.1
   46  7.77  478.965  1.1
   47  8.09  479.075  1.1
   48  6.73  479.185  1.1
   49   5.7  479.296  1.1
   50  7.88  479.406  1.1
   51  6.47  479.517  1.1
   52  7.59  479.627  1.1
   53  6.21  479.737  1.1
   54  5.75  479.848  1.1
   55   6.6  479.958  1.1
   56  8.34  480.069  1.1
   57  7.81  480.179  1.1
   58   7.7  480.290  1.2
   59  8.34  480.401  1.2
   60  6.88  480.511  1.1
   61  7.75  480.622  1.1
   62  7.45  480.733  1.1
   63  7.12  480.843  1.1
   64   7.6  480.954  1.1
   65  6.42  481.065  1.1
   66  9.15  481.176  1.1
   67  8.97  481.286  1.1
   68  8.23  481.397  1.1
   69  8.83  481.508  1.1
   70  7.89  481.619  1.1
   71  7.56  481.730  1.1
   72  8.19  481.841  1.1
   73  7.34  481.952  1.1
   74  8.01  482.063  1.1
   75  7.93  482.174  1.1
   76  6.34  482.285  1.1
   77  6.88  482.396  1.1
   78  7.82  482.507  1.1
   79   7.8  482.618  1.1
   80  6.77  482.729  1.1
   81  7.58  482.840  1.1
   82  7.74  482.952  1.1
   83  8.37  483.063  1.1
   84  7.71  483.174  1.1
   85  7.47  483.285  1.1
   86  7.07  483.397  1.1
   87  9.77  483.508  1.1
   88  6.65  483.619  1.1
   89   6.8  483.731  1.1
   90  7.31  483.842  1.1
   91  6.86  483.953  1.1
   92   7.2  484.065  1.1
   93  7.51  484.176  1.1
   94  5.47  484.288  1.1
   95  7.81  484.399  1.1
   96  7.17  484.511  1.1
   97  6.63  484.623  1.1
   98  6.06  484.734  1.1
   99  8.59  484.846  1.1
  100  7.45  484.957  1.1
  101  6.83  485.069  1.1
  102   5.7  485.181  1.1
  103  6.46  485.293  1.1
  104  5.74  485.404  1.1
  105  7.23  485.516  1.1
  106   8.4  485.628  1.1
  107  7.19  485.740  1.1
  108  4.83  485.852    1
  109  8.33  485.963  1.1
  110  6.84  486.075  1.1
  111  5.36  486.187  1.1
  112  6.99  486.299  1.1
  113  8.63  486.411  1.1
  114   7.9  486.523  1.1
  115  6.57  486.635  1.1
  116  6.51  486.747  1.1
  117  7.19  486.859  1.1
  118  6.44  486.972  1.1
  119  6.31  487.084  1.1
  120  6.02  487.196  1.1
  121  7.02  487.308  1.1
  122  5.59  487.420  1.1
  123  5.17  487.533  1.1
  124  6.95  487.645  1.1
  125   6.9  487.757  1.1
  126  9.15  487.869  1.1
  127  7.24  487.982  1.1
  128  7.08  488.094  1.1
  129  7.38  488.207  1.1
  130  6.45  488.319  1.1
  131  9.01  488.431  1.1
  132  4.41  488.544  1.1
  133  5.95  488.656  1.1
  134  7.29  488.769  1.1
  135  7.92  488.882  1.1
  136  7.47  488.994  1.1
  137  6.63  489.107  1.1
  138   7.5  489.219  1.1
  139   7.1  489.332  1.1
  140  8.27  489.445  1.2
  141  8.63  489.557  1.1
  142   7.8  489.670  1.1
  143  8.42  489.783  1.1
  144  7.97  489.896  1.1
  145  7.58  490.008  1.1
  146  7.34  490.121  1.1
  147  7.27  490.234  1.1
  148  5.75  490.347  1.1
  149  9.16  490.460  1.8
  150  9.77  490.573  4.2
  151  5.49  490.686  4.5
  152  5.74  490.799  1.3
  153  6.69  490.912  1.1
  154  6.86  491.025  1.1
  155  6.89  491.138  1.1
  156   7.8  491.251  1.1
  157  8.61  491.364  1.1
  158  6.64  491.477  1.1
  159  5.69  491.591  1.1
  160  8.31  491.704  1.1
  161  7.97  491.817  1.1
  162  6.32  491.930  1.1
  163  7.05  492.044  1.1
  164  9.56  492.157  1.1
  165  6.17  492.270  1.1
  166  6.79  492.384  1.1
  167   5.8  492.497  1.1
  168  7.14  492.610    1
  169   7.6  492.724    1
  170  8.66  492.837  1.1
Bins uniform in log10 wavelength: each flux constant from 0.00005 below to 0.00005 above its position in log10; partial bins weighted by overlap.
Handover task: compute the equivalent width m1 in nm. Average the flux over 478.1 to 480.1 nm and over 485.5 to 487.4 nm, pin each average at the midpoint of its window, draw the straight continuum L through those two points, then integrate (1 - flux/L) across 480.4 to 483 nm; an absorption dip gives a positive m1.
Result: -0.32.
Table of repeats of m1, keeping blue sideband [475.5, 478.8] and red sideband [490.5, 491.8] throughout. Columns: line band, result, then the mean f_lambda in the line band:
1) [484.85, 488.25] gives 0.154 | 6.87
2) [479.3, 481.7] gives -0.107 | 7.53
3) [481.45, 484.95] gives -0.122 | 7.46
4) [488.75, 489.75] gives -0.064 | 7.65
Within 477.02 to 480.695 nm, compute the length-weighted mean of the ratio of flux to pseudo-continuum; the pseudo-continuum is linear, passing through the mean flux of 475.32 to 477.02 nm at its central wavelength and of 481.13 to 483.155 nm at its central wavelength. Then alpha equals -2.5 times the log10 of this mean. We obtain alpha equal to 0.04 mag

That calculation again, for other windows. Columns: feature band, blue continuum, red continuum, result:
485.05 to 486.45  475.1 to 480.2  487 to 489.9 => 0.05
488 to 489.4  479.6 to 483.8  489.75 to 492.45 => 0.05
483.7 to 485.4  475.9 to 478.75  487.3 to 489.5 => 0.04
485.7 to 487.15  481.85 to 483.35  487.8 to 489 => 0.07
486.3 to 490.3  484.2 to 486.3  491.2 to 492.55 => -0.03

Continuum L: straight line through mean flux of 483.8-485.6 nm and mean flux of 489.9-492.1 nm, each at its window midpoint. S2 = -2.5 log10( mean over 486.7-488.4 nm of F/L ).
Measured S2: 0.04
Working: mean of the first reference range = 6.9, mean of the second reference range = 7.22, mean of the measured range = 6.8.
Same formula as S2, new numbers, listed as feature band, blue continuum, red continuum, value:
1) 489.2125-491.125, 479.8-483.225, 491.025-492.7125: -0.03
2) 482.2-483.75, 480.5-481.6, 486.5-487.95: 0.00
